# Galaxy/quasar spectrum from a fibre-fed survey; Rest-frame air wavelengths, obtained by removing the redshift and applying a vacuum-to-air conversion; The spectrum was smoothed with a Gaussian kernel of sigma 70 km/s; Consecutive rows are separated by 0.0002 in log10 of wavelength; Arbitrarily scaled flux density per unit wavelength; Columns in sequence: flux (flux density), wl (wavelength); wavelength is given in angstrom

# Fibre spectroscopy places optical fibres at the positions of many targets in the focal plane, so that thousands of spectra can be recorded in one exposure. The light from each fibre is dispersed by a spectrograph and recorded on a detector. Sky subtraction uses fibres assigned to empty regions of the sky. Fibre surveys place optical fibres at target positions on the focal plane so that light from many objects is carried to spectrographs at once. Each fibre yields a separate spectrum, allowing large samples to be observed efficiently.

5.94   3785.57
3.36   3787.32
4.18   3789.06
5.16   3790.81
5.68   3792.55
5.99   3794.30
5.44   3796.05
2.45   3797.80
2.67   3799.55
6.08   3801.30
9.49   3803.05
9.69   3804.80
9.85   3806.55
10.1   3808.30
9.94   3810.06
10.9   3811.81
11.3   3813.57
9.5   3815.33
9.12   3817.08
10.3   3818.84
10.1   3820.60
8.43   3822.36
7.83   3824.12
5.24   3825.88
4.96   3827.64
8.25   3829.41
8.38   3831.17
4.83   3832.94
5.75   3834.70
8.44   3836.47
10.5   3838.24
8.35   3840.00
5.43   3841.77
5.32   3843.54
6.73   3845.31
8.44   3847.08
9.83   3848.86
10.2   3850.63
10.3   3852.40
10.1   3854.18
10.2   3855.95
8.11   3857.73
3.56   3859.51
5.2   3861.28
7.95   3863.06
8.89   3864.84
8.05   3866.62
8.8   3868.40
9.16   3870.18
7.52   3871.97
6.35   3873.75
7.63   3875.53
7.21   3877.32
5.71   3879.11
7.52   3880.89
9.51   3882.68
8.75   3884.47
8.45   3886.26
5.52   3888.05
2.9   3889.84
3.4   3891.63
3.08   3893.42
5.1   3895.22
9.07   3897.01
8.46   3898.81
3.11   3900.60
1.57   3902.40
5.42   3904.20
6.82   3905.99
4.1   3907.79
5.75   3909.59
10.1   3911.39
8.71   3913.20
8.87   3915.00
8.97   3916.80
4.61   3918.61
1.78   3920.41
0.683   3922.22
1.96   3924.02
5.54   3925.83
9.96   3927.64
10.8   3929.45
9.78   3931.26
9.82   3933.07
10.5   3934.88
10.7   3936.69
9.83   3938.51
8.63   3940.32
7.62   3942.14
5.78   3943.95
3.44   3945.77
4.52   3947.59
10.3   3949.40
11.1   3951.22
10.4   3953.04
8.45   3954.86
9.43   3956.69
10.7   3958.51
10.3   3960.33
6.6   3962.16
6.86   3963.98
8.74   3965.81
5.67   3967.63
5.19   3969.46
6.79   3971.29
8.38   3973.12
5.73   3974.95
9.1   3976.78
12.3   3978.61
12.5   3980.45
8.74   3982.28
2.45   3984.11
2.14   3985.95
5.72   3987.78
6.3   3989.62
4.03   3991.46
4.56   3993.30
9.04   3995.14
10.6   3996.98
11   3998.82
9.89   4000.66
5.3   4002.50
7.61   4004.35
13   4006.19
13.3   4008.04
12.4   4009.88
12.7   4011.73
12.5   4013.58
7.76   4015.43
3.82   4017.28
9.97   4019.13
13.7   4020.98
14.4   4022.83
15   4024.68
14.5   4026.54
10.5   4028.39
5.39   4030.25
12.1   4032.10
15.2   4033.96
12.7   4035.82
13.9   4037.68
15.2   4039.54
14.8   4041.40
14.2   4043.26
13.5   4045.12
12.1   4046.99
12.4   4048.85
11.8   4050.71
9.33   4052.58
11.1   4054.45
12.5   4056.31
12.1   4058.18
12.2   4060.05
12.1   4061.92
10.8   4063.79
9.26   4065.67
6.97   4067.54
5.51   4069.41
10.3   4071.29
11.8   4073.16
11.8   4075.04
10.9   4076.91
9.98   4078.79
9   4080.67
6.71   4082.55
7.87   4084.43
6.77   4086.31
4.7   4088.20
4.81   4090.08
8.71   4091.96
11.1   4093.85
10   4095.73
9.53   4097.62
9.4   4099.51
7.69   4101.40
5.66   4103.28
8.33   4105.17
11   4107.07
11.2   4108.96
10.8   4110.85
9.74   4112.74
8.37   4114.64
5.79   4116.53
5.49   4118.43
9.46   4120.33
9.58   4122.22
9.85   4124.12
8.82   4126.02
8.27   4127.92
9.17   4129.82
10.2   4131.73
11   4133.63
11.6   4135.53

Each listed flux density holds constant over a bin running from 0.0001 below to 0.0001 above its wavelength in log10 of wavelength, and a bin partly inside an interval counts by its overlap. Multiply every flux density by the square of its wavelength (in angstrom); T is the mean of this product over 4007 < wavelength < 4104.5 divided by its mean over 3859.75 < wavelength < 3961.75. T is 1.6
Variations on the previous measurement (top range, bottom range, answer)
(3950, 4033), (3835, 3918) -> 1.33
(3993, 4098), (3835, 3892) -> 1.52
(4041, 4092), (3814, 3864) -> 1.43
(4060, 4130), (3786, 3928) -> 1.43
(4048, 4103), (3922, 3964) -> 1.23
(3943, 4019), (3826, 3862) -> 1.16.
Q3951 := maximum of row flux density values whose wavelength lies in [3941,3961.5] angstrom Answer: 11.1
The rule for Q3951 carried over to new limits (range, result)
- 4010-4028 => 15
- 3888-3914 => 10.1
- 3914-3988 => 12.5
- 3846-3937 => 10.8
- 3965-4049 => 15.2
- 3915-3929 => 9.96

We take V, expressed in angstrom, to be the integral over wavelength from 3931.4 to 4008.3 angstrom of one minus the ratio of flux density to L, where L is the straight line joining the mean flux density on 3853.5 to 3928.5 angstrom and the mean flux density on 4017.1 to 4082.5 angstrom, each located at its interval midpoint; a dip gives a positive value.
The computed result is 6.6 angstrom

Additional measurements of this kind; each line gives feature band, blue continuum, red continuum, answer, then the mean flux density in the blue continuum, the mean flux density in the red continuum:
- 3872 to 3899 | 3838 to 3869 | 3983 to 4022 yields 5.3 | 8.05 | 8.49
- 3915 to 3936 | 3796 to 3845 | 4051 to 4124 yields 3.7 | 7.84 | 9.19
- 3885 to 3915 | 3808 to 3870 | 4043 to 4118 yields 9.6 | 8.26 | 9.62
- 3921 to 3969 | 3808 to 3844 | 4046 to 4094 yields 5.4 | 8.24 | 9.69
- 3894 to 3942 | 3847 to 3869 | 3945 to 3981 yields 8.1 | 8.43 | 8.3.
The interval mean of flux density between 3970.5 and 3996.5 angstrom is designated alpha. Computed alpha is 7.04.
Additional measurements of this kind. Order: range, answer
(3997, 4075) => 11.3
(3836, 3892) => 7.66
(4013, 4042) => 11.9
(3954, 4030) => 8.94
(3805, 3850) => 8.34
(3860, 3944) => 6.93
